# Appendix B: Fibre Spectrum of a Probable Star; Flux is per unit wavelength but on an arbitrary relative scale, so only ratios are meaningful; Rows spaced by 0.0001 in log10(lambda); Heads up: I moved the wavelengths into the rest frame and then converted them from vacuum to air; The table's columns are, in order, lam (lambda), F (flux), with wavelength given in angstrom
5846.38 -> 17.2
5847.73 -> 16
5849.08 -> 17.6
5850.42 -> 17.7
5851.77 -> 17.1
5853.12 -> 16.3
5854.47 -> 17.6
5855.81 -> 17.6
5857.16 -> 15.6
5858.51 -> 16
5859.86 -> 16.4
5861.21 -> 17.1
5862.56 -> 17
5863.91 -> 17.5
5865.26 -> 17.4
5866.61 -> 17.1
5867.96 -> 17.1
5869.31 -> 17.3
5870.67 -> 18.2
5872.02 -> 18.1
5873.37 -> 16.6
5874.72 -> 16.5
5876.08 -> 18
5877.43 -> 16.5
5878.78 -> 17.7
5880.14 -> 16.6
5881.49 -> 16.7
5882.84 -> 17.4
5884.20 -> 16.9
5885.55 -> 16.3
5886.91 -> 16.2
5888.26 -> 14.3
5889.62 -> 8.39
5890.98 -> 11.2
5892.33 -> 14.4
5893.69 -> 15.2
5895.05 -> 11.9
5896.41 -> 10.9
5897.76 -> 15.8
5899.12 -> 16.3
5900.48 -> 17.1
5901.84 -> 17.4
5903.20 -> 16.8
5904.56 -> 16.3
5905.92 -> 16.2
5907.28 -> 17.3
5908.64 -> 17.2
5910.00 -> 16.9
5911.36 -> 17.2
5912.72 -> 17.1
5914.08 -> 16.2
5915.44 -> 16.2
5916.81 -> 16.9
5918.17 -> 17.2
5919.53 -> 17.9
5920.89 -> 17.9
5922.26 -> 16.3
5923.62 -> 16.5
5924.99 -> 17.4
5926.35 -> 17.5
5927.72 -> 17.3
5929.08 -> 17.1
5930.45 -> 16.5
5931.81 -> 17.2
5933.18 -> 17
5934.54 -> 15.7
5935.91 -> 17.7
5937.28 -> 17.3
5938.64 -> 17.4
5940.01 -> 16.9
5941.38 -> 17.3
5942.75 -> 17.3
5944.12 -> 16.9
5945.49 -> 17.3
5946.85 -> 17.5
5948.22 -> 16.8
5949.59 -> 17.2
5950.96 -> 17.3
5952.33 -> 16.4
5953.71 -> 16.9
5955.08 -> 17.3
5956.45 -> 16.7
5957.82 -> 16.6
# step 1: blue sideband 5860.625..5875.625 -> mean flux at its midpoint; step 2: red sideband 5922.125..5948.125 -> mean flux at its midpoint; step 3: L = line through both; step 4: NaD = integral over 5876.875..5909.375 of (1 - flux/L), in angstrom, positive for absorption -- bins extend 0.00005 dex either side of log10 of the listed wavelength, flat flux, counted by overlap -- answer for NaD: 3.3 angstrom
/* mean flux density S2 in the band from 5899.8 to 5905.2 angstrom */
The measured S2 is 16.9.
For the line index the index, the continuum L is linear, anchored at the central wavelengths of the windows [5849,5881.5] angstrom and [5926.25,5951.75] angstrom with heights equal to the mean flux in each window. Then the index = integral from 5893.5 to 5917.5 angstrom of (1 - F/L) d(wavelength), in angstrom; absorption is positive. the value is 1.45 angstrom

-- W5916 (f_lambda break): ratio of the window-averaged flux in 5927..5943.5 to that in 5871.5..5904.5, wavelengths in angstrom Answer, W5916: 1.10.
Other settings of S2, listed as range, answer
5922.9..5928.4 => 17.2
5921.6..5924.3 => 16.4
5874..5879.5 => 17.2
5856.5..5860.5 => 16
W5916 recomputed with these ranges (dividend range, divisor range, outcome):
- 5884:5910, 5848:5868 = 0.89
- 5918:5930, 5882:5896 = 1.21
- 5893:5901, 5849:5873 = 0.84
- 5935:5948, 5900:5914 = 1.02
